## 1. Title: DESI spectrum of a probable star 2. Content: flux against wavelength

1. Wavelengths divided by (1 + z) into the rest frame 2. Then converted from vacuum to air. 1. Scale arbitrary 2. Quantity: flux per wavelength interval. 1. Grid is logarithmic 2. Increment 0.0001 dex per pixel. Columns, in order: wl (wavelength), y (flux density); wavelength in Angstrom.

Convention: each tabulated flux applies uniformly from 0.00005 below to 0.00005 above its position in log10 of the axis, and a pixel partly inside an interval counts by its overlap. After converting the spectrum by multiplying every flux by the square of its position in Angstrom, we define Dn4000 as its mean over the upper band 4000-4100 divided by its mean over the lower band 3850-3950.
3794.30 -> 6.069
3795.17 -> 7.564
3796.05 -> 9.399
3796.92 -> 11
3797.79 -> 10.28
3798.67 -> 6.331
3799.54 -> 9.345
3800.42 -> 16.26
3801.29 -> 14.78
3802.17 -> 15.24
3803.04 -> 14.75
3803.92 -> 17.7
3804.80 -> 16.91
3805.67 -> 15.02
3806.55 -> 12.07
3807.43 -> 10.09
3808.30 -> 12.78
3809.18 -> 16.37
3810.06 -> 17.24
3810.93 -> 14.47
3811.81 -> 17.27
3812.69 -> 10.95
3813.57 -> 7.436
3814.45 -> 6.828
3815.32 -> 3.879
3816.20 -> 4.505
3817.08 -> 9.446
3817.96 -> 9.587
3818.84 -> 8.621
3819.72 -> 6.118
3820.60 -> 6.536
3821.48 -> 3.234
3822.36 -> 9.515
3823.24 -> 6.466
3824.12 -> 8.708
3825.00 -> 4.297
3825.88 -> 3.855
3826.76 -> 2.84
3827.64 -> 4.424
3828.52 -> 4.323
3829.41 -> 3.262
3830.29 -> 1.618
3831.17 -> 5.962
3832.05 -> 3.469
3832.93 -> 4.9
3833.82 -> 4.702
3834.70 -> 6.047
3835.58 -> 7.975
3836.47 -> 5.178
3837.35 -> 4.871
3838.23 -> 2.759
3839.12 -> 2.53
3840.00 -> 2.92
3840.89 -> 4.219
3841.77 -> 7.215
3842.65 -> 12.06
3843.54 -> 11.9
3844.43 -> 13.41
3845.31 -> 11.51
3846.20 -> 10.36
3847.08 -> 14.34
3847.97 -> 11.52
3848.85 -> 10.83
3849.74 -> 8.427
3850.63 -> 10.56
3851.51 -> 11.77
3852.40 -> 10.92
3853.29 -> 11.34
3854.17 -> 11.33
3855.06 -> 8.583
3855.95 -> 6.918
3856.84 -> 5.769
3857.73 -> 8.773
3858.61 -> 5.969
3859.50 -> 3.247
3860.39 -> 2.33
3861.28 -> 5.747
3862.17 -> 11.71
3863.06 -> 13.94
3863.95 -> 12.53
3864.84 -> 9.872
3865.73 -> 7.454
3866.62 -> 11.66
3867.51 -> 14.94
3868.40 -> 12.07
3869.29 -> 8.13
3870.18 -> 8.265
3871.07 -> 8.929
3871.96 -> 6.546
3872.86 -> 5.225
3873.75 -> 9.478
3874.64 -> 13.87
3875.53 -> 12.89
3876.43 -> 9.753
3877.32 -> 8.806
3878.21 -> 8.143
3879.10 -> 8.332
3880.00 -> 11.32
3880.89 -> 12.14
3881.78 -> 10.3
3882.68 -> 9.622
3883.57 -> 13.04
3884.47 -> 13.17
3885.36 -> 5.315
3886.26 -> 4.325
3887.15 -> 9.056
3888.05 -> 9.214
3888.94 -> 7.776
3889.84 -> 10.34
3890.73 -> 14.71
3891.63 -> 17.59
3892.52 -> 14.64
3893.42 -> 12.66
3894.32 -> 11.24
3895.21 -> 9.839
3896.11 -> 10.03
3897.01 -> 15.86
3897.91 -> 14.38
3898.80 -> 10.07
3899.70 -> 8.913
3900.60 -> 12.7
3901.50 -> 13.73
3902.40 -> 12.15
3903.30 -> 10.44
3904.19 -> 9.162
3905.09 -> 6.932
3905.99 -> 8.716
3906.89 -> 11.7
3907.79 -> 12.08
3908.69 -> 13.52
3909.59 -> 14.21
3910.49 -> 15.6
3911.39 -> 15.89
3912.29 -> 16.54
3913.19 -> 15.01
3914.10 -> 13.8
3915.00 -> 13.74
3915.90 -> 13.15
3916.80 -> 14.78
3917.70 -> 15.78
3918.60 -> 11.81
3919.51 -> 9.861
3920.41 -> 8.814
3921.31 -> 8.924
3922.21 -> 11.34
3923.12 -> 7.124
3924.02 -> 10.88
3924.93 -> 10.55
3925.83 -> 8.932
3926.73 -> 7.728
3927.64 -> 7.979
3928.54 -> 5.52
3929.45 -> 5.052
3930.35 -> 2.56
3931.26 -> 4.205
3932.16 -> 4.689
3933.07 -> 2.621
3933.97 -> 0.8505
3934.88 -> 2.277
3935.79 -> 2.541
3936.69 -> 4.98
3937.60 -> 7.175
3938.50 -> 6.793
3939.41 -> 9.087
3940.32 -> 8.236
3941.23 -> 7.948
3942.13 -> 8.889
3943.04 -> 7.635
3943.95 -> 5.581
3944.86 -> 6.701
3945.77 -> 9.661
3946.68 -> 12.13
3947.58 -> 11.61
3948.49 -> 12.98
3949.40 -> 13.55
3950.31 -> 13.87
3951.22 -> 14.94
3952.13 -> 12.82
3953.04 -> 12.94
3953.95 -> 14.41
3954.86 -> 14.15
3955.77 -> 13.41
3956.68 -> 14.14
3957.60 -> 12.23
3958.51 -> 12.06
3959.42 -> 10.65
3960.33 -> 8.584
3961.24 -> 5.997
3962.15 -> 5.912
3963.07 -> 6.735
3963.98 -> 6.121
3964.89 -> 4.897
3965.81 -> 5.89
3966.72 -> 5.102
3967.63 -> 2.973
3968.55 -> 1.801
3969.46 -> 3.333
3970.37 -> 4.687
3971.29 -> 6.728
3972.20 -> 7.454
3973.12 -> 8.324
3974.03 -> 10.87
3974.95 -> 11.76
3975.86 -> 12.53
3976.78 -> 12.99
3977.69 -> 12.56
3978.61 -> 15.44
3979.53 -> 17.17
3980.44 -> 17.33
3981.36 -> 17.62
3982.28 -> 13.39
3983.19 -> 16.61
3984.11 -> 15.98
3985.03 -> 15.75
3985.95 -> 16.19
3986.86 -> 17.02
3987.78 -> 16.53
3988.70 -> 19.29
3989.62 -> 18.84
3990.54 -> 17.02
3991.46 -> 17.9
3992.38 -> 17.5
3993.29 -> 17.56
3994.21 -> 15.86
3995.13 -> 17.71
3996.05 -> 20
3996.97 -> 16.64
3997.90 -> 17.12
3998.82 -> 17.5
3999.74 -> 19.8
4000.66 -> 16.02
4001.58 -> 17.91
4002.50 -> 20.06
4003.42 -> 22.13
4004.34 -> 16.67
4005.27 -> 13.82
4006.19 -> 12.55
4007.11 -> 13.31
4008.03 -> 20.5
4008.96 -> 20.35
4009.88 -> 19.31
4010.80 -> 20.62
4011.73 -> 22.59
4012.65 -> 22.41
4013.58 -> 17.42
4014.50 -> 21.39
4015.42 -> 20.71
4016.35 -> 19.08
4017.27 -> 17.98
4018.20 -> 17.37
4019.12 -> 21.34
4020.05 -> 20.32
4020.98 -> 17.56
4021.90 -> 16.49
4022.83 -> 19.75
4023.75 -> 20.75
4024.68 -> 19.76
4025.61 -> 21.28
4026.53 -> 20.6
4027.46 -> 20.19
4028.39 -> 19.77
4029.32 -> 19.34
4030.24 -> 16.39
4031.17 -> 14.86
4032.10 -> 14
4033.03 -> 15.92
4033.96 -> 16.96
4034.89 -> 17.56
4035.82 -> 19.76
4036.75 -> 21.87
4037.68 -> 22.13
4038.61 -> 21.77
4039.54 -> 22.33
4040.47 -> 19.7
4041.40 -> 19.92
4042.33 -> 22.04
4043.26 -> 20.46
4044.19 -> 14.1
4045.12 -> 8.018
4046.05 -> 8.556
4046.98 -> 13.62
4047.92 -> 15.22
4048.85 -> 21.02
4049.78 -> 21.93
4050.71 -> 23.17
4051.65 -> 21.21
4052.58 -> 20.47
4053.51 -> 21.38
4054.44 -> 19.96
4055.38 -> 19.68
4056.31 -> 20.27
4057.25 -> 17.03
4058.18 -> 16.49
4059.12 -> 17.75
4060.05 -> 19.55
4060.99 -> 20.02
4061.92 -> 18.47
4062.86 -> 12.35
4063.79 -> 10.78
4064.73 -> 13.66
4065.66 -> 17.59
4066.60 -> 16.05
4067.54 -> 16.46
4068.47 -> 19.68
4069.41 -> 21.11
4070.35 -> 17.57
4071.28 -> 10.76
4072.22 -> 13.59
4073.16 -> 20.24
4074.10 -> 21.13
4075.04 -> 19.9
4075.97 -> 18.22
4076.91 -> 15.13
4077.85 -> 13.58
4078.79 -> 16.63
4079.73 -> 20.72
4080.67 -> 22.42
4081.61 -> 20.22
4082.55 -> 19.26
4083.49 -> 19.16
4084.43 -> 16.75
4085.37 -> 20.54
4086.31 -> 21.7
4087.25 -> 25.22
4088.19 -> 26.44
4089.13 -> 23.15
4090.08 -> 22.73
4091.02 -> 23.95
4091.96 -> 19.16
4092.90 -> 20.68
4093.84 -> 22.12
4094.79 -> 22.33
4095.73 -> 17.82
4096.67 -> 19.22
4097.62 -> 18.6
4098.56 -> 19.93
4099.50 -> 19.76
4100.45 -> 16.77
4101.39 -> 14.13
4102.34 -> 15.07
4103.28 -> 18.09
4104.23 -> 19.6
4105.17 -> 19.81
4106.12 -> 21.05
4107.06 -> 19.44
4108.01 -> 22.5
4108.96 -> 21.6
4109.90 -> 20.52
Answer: 2.1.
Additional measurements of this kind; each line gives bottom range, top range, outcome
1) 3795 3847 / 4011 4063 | 2.41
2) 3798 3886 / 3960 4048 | 1.89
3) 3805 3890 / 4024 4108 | 2.41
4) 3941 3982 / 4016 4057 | 1.92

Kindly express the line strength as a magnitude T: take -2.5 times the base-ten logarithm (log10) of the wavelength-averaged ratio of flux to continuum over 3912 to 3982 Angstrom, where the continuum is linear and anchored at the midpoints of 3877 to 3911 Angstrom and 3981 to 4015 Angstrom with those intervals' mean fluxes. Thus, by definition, 0.46 mag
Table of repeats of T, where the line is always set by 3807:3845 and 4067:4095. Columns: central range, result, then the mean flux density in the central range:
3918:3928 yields 0.25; 9.55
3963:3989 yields 0.30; 11.2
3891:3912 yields -0.13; 12.3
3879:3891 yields 0.03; 9.88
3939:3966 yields 0.30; 10.2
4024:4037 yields -0.07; 18.4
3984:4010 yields -0.12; 17.5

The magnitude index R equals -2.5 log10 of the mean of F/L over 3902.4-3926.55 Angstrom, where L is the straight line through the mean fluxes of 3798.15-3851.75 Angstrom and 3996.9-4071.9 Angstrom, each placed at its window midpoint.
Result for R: 0.09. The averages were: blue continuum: 8.88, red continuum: 18.3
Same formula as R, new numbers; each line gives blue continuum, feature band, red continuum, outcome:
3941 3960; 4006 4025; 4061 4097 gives -0.25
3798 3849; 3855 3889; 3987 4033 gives 0.23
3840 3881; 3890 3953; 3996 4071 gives 0.21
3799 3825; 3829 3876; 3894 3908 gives 0.30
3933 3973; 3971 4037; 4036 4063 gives -0.25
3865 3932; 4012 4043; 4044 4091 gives -0.18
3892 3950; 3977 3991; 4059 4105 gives -0.22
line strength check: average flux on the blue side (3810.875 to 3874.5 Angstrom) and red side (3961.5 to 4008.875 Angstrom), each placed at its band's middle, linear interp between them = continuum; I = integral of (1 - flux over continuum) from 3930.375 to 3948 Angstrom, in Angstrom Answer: 8.1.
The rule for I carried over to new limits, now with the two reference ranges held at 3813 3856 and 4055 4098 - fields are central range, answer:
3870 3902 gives -2.96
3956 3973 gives 8.01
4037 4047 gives -0.37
